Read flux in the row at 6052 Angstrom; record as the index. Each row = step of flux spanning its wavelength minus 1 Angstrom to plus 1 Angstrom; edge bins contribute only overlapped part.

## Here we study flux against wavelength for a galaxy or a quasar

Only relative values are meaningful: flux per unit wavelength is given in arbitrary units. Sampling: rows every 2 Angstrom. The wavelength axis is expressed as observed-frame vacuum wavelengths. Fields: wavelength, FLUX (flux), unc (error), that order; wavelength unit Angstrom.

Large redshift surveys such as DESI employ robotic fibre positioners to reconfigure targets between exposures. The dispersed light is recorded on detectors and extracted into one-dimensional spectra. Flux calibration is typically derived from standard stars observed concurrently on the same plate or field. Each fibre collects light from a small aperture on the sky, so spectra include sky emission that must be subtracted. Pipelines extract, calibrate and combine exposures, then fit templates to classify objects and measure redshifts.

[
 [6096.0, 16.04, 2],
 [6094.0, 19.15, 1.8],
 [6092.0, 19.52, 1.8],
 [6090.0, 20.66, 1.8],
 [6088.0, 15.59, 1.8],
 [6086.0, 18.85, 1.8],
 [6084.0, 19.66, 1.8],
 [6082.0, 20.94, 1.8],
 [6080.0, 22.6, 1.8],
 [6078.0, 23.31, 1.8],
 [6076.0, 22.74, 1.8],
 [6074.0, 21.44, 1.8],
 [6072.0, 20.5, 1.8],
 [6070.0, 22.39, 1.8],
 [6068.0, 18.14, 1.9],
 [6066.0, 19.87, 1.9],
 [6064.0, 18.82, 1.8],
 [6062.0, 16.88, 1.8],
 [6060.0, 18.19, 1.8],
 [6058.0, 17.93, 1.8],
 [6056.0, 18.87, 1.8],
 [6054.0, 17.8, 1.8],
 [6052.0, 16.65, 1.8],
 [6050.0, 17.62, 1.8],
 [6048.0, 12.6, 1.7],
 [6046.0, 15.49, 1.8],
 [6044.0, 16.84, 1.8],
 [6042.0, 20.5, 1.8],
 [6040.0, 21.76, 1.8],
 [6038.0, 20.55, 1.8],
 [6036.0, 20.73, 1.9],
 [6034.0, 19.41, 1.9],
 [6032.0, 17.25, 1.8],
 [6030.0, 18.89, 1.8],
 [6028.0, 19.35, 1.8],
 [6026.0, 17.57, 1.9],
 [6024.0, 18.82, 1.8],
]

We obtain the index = 16.65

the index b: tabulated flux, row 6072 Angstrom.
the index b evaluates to 20.5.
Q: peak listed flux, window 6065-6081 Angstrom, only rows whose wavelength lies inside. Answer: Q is 23.31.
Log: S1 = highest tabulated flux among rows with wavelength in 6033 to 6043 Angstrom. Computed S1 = 21.76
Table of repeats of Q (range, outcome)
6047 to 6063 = 18.87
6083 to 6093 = 20.66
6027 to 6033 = 19.35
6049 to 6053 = 17.62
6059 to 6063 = 18.19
